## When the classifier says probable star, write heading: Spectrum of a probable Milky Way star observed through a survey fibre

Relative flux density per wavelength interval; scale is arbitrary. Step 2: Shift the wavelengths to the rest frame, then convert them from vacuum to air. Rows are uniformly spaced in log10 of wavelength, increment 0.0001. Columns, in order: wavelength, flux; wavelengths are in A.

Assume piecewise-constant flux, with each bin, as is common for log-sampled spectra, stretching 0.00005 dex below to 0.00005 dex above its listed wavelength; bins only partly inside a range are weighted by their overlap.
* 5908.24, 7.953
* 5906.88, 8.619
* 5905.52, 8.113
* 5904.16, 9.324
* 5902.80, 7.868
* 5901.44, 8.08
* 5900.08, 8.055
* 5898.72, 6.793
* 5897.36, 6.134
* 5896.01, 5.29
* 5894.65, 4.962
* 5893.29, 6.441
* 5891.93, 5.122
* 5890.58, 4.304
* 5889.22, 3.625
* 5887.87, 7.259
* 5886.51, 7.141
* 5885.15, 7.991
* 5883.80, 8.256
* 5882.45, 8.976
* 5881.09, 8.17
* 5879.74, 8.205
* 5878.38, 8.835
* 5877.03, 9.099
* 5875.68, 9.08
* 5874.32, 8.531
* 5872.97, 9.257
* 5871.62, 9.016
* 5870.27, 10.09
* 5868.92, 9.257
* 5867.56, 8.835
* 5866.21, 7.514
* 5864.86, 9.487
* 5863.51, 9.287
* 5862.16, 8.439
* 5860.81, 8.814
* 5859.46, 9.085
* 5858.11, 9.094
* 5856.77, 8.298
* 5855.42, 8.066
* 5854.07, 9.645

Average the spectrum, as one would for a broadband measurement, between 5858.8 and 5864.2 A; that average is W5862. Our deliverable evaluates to 8.91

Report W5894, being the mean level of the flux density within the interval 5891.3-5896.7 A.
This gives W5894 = 5.46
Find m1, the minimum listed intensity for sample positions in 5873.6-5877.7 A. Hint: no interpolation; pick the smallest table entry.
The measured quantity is 8.531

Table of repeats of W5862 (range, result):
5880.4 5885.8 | 8.36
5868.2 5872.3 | 9.44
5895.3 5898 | 5.71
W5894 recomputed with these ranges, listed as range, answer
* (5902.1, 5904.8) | 8.58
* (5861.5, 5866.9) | 8.69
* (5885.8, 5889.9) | 6.01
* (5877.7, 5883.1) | 8.54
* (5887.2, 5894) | 5.35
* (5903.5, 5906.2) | 8.71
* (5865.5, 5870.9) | 8.91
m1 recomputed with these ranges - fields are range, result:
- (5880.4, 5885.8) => 7.991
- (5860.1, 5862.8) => 8.439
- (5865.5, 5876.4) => 7.514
